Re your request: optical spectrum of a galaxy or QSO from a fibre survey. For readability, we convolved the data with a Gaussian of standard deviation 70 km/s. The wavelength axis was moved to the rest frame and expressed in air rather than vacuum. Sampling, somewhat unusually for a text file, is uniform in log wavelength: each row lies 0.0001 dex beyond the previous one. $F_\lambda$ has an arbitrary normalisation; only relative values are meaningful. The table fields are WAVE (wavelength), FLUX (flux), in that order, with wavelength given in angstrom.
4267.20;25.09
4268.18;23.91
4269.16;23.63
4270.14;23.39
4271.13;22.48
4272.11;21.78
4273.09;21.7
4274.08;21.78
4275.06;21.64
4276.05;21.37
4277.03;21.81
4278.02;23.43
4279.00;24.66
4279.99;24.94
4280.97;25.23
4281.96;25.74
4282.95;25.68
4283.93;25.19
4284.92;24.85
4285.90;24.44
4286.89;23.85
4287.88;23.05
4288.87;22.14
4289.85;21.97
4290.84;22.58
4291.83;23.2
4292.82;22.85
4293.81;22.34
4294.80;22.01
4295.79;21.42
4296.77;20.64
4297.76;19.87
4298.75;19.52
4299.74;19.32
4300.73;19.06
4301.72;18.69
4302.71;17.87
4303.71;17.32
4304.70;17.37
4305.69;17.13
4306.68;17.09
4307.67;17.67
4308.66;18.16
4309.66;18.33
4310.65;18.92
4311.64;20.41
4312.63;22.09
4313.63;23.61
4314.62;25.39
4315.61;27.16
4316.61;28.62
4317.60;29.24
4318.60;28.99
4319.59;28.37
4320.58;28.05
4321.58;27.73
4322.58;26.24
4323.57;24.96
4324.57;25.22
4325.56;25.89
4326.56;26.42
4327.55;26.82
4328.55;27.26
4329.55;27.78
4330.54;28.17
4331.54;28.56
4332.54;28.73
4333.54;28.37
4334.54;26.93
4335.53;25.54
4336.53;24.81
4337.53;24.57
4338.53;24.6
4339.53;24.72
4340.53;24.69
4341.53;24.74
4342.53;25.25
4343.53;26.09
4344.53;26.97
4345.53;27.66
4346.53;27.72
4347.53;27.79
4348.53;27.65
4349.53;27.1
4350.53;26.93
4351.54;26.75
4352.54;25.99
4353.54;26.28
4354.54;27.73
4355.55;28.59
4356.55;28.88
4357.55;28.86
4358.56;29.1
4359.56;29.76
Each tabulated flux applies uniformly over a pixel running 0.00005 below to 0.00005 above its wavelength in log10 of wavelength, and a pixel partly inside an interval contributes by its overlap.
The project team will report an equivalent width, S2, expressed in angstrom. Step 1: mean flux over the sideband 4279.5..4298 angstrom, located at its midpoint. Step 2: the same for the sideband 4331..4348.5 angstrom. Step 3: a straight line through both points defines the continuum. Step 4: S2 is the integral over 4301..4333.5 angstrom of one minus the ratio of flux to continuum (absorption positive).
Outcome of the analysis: 1.5 angstrom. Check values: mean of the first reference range 23.3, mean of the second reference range 26.4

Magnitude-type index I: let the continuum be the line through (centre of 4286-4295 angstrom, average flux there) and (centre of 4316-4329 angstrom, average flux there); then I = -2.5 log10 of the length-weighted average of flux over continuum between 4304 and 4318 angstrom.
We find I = 0.198 mag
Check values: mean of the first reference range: 22.7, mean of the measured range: 21.4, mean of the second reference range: 27.2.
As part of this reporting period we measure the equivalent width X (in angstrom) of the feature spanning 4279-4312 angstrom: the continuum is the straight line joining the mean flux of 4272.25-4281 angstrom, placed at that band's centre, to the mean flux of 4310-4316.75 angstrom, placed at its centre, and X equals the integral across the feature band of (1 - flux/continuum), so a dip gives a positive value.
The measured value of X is 2.63 angstrom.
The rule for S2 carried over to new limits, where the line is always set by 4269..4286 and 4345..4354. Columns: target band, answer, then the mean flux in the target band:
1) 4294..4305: 2.3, 19.5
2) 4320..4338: -0.5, 26.8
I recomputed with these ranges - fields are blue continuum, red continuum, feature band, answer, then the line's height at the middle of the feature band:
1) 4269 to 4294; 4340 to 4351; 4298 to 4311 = 0.32 mag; 24.5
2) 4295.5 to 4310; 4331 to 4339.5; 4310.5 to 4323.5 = -0.17 mag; 22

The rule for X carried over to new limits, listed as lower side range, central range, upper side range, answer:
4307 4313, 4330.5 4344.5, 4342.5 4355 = -0.81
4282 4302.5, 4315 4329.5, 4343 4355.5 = -1.45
